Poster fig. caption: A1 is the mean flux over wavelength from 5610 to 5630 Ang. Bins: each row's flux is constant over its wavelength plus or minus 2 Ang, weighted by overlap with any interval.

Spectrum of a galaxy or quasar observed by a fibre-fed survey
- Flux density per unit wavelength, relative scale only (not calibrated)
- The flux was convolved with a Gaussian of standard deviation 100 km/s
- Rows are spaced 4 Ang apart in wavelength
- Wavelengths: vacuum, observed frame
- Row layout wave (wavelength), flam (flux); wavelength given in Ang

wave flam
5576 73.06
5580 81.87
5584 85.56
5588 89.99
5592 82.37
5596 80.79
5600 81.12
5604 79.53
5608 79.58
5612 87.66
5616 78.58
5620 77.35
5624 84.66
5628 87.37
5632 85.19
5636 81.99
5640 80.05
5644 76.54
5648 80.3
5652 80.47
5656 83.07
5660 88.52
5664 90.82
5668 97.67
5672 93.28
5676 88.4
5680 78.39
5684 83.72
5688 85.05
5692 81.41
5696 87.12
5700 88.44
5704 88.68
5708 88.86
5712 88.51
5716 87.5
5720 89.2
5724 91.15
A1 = 83.1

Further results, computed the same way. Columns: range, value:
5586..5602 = 83.6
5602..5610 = 79.6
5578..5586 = 83.7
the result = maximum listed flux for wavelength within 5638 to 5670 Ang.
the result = 97.67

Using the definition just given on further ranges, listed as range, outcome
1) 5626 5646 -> 87.37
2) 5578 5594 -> 89.99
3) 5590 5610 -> 82.37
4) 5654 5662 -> 88.52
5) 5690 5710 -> 88.86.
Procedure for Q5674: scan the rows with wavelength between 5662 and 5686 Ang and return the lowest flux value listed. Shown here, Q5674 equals 78.39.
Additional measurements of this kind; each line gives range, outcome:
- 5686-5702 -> 81.41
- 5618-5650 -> 76.54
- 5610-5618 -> 78.58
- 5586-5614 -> 79.53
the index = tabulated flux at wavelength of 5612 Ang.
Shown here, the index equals 87.66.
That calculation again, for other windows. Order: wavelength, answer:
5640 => 80.05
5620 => 77.35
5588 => 89.99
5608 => 79.58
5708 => 88.86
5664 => 90.82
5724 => 91.15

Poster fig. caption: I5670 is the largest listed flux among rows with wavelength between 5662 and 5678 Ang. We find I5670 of 97.67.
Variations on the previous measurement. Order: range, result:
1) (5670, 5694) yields 93.28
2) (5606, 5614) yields 87.66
